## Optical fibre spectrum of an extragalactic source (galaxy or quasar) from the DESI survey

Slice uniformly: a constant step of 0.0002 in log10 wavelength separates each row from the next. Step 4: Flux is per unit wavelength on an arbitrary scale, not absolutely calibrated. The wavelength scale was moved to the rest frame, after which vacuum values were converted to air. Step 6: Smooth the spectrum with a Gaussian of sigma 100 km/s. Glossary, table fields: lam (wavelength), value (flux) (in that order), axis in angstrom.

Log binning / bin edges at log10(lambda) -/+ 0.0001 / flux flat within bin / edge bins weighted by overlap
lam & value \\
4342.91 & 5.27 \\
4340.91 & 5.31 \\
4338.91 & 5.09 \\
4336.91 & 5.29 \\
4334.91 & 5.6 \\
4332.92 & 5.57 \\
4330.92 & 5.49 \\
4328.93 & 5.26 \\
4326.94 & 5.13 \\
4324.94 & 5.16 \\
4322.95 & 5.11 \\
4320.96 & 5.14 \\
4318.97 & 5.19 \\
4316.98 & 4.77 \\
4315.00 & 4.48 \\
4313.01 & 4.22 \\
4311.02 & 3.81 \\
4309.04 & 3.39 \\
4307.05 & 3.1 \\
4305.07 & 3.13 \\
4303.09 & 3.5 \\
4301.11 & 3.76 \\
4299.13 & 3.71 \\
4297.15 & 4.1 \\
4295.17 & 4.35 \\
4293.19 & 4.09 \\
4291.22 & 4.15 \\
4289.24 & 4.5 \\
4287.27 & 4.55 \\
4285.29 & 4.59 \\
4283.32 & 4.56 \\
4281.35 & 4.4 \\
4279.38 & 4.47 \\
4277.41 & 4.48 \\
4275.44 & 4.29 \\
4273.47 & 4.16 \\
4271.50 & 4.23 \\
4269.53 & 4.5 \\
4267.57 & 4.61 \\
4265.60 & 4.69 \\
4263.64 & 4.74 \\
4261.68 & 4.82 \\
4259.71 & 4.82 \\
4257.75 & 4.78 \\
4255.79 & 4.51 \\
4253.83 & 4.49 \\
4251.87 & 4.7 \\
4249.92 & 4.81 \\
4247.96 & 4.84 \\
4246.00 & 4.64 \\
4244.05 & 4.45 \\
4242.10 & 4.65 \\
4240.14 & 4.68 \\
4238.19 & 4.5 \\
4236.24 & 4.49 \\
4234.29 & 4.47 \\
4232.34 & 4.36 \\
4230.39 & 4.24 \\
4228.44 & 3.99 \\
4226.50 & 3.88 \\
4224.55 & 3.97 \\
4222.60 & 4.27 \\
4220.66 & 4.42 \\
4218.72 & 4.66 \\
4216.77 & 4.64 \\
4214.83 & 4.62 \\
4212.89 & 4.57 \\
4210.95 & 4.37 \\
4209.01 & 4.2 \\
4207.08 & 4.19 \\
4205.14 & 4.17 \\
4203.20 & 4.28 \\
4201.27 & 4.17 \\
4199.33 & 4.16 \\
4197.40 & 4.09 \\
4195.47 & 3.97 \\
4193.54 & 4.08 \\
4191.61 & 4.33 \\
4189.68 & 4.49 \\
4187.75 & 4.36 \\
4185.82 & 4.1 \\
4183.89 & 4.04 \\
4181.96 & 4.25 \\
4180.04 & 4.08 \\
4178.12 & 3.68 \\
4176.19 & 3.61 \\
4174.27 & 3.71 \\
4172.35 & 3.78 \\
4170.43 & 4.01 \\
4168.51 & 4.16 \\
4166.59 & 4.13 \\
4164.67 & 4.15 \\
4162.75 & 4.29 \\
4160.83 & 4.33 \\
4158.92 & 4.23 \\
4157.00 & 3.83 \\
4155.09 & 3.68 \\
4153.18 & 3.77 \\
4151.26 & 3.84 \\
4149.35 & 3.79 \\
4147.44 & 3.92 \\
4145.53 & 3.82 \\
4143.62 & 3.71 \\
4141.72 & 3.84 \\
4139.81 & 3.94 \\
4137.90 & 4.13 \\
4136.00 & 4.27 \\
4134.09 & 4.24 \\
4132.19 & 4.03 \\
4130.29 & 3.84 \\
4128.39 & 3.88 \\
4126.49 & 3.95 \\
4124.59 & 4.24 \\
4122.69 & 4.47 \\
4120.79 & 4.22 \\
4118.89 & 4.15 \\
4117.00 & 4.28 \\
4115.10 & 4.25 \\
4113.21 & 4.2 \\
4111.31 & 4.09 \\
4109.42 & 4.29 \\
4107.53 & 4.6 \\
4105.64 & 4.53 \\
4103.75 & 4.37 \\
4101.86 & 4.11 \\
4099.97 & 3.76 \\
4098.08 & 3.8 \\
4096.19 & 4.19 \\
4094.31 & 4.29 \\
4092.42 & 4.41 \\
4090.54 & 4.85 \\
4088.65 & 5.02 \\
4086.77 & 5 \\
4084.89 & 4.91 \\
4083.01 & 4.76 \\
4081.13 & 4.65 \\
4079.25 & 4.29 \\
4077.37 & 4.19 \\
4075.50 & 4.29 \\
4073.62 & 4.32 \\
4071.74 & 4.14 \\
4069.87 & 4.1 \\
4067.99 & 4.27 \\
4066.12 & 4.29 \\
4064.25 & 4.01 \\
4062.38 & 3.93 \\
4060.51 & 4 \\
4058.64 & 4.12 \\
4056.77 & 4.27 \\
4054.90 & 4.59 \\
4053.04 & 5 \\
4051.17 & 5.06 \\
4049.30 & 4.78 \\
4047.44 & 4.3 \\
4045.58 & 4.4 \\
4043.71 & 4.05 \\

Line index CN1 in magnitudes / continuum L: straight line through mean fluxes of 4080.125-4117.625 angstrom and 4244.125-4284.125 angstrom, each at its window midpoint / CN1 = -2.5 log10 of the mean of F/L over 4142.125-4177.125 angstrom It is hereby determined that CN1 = 0.14 mag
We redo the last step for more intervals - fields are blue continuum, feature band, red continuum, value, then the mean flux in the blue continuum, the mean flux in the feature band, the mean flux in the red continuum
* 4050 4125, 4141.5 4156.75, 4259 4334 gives 0.156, 4.36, 3.8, 4.45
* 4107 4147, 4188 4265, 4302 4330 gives -0.042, 4.11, 4.43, 4.39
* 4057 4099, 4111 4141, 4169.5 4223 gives 0.040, 4.36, 4.13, 4.19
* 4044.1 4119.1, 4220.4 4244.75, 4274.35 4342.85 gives 0.036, 4.37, 4.33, 4.53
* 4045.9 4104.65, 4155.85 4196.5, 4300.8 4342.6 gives 0.109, 4.39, 4.07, 4.67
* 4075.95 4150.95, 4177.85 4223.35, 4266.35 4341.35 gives 0.023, 4.23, 4.27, 4.5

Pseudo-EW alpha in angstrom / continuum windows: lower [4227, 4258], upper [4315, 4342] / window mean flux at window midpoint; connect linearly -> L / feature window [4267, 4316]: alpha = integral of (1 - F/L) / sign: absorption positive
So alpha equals 7.8 angstrom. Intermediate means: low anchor 4.52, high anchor 5.21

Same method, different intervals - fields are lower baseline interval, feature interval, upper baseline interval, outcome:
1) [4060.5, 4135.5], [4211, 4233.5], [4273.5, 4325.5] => -0.3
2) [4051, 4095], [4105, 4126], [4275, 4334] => 0.7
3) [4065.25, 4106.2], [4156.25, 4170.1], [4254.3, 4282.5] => 0.9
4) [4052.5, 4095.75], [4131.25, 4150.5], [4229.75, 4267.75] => 2.2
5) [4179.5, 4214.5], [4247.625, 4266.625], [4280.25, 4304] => -2.3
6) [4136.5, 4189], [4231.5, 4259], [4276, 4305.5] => -3.3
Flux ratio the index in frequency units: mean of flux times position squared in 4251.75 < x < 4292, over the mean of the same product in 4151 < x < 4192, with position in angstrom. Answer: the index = 1.2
